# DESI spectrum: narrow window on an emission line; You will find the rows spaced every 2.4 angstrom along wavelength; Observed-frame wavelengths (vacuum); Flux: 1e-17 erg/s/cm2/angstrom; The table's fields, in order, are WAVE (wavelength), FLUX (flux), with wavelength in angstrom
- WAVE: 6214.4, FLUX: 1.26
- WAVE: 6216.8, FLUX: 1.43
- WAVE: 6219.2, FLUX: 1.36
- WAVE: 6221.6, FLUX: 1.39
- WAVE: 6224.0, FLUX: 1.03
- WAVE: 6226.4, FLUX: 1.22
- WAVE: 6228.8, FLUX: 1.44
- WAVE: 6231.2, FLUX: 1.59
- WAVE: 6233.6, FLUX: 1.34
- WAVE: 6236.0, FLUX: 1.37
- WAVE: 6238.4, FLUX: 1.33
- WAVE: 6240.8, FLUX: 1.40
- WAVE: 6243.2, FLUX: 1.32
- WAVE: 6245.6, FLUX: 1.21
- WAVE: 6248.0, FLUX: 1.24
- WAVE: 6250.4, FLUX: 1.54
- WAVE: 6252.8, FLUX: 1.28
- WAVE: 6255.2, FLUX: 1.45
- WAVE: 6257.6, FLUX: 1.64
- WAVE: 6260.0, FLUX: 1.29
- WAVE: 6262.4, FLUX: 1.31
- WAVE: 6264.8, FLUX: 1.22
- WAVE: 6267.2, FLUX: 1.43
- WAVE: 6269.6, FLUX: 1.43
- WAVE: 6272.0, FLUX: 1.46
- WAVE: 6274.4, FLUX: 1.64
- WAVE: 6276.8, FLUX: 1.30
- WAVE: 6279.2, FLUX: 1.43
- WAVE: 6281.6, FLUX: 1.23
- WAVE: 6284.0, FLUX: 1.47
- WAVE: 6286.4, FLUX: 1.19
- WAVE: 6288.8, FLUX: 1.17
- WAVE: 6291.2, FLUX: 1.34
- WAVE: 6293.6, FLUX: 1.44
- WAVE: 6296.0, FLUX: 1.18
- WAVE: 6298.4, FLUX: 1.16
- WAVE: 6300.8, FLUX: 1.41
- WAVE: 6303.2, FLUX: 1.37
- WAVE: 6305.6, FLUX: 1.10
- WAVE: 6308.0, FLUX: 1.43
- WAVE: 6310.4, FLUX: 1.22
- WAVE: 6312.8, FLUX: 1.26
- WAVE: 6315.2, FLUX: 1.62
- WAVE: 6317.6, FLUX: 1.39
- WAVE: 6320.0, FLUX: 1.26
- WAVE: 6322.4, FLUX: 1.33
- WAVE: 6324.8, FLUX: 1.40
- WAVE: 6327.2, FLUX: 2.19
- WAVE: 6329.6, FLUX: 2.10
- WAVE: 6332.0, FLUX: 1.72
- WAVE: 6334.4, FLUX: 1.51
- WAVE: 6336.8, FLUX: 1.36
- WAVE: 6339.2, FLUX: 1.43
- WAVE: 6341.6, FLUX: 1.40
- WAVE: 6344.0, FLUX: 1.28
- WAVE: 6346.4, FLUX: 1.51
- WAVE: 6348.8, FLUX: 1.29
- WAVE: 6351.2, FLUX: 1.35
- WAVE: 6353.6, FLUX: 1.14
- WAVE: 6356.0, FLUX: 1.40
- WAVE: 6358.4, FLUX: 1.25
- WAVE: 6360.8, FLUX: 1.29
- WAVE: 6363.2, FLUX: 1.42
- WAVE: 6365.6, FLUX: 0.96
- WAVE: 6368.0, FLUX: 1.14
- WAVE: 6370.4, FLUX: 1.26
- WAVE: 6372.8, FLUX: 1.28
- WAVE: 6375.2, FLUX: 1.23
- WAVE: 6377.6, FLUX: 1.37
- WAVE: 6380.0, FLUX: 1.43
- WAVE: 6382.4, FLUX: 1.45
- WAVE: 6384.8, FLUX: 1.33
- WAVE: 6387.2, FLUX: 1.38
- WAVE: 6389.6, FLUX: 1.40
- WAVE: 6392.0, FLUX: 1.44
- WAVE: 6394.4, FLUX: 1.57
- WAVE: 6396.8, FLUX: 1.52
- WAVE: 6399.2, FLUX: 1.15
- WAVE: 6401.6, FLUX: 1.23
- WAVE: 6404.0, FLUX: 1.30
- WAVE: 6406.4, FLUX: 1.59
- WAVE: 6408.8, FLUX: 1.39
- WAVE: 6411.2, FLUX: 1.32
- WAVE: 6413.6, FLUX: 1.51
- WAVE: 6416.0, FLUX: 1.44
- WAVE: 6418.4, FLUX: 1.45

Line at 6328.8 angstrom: [O III]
